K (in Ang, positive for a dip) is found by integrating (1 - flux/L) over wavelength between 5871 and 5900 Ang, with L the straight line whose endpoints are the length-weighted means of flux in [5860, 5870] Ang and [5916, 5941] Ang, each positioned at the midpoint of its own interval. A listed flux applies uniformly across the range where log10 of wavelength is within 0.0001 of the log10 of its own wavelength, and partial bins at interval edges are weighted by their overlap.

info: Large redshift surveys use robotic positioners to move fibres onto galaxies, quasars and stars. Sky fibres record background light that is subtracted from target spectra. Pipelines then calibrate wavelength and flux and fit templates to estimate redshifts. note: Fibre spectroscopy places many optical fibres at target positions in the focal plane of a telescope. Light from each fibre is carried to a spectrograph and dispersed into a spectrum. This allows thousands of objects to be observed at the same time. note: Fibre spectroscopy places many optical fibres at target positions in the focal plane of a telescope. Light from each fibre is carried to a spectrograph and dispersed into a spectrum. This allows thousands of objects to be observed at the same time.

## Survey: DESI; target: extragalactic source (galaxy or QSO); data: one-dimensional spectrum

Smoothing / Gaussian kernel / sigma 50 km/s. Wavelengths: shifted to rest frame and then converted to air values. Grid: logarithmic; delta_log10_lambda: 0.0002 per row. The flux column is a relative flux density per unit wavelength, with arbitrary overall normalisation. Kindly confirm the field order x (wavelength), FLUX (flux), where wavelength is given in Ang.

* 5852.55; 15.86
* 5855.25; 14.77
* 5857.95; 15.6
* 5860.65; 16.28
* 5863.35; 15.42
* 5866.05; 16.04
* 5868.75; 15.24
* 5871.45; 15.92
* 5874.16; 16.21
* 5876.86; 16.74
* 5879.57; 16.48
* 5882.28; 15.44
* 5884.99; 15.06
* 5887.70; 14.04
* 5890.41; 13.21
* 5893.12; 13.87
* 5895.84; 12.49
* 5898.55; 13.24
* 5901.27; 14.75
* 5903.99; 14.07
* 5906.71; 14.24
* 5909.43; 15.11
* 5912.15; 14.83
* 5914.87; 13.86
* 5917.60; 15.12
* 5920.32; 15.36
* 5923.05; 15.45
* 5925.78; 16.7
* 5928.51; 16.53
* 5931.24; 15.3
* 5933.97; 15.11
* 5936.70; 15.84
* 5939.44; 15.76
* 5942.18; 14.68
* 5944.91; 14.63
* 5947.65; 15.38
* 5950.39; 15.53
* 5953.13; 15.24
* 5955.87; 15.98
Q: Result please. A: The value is 1.7 Ang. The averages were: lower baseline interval 15.7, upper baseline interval 15.7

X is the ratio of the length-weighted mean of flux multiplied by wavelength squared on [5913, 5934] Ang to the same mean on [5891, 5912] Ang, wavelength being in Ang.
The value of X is 1.11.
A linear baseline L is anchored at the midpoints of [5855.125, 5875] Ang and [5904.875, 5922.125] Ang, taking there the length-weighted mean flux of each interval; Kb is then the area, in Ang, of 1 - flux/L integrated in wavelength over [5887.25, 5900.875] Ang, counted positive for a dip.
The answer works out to 1.5 Ang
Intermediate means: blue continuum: 15.7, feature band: 13.4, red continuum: 14.8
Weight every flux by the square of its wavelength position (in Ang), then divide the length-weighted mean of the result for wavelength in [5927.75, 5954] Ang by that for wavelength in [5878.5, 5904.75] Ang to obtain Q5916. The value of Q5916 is 1.10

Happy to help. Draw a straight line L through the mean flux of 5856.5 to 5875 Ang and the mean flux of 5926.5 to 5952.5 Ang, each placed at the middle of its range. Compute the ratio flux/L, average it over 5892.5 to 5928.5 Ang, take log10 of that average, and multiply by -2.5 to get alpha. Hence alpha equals 0.07 mag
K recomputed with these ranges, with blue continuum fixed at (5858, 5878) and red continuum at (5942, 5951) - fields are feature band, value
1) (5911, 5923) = 0.4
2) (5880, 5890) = 0.6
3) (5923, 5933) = -0.5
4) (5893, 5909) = 1.8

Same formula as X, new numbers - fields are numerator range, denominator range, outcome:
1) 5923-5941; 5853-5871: 1.04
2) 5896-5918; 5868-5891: 0.93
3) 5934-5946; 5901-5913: 1.06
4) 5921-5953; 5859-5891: 1.02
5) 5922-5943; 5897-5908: 1.13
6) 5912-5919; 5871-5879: 0.90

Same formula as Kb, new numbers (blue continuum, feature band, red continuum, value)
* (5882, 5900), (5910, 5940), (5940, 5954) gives -1.7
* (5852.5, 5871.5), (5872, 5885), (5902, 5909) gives -0.8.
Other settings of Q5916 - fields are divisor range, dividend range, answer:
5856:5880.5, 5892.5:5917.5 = 0.90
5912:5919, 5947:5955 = 1.07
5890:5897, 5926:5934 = 1.22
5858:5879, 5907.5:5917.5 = 0.93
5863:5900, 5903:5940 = 1.03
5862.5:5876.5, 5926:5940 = 1.02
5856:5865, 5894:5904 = 0.88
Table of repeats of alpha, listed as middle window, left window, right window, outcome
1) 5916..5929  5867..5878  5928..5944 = -0.01 mag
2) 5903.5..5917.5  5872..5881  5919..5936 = 0.10 mag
